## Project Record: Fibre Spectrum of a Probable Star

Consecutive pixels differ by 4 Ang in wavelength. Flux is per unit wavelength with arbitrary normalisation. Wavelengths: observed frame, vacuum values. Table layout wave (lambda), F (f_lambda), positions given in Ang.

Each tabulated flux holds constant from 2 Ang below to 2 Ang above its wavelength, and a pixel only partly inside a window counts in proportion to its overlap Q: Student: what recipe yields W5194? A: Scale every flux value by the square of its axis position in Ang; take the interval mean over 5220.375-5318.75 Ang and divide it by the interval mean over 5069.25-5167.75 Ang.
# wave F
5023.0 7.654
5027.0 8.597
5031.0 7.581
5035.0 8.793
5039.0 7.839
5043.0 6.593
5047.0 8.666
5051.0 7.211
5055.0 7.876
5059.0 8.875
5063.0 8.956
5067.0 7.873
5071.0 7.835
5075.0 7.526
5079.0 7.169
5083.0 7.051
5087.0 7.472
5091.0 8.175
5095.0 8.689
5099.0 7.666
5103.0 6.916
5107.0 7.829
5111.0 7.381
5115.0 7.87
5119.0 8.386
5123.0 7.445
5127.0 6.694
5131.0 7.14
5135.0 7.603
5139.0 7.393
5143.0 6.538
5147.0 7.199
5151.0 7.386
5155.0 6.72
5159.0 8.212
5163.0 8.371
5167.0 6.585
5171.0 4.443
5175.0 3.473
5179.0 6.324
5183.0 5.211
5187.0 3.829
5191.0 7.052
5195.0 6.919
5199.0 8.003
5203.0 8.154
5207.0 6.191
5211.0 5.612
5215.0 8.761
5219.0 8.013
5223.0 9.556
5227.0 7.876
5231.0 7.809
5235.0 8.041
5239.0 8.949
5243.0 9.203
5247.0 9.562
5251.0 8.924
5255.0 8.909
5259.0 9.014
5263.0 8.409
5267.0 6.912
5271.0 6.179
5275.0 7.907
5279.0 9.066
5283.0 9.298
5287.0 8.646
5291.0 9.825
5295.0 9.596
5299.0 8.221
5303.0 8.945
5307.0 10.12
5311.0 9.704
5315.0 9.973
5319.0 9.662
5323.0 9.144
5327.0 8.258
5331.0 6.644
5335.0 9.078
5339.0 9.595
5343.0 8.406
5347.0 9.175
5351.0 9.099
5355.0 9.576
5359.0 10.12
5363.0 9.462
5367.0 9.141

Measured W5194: 1.2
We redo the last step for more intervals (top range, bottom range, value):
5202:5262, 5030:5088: 1.14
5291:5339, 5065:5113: 1.30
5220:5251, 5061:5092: 1.20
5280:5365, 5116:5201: 1.45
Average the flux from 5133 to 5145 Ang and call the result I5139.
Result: 7.18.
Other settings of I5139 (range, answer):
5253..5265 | 8.78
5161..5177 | 5.72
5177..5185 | 5.77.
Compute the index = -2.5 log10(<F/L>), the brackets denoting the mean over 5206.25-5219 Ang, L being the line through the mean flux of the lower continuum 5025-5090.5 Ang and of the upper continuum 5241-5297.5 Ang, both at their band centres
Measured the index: 0.19 mag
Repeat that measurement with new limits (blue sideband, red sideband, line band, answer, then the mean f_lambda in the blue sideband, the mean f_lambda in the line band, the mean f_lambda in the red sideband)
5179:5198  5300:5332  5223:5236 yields -0.17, 5.93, 8.15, 9.11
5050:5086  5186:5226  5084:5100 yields -0.03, 7.83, 7.96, 7.31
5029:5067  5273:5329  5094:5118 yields 0.08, 8.03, 7.71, 9.17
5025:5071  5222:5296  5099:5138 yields 0.11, 8.07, 7.48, 8.59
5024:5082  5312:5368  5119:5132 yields 0.13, 7.94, 7.29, 9.11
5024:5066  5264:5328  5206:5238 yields 0.11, 8.08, 7.82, 8.84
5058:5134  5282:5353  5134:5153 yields 0.11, 7.72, 7.2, 9.07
